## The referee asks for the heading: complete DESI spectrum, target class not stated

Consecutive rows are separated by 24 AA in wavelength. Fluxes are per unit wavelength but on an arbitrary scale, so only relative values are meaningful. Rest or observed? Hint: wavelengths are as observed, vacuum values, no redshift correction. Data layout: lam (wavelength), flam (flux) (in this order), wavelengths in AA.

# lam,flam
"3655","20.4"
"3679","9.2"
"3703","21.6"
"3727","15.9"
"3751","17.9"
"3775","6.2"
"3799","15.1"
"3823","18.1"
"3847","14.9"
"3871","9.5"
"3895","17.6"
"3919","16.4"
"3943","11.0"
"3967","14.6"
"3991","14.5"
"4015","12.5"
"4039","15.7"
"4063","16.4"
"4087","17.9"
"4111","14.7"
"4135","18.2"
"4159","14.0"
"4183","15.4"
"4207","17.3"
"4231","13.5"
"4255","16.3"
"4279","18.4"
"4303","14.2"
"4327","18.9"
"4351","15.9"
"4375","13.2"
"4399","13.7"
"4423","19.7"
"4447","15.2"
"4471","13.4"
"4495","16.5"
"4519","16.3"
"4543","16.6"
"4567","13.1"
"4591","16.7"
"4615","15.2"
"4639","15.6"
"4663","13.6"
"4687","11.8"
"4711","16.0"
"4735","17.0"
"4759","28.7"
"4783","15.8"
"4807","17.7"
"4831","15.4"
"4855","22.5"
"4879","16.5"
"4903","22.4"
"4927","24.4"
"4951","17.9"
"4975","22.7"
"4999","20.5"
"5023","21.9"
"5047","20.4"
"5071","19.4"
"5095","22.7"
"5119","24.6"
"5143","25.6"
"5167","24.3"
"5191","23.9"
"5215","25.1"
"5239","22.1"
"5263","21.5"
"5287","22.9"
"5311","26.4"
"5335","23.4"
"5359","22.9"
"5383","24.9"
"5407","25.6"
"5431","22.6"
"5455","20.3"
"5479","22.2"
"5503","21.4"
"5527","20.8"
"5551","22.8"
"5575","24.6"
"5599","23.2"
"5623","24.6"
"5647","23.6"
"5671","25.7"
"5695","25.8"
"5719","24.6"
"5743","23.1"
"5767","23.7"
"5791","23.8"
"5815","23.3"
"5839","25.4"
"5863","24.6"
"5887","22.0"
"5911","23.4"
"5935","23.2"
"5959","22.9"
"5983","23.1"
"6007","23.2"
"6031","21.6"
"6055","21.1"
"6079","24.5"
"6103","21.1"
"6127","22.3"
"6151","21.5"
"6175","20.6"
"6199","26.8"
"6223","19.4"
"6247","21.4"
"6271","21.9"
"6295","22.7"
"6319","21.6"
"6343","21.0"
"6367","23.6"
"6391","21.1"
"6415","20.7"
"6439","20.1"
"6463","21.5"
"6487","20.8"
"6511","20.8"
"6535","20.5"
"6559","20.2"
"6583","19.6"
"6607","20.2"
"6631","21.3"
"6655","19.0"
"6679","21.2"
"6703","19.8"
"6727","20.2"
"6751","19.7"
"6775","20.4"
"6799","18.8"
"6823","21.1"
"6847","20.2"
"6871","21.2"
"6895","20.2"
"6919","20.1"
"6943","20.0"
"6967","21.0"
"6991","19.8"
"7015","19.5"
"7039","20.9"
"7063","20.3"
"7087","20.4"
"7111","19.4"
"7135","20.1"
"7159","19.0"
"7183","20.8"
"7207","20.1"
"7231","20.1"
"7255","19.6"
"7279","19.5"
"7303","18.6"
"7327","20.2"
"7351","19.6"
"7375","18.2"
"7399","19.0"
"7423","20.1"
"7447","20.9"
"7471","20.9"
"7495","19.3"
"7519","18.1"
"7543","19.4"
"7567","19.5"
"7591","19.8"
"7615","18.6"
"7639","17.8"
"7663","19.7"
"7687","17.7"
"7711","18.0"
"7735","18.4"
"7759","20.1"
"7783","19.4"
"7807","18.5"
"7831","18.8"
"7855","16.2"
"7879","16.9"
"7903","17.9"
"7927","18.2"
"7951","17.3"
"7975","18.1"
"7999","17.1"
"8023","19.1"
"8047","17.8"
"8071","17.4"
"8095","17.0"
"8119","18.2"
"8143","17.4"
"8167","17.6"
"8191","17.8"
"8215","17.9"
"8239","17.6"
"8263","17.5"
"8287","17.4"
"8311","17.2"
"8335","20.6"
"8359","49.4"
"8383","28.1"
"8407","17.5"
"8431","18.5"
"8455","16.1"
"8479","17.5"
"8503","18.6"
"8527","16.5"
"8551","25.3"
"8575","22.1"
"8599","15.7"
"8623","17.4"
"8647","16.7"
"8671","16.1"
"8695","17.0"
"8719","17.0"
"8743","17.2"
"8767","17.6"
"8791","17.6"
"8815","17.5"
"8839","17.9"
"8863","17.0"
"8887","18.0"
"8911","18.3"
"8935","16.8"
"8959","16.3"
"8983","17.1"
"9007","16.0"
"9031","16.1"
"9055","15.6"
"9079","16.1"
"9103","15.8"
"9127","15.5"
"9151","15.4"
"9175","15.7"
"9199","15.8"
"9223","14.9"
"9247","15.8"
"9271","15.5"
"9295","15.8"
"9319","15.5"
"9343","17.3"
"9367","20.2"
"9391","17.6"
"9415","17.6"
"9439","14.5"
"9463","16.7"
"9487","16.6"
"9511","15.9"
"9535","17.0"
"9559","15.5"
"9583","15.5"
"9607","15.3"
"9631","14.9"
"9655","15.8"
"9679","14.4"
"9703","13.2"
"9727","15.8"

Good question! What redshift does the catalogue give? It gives 0.274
